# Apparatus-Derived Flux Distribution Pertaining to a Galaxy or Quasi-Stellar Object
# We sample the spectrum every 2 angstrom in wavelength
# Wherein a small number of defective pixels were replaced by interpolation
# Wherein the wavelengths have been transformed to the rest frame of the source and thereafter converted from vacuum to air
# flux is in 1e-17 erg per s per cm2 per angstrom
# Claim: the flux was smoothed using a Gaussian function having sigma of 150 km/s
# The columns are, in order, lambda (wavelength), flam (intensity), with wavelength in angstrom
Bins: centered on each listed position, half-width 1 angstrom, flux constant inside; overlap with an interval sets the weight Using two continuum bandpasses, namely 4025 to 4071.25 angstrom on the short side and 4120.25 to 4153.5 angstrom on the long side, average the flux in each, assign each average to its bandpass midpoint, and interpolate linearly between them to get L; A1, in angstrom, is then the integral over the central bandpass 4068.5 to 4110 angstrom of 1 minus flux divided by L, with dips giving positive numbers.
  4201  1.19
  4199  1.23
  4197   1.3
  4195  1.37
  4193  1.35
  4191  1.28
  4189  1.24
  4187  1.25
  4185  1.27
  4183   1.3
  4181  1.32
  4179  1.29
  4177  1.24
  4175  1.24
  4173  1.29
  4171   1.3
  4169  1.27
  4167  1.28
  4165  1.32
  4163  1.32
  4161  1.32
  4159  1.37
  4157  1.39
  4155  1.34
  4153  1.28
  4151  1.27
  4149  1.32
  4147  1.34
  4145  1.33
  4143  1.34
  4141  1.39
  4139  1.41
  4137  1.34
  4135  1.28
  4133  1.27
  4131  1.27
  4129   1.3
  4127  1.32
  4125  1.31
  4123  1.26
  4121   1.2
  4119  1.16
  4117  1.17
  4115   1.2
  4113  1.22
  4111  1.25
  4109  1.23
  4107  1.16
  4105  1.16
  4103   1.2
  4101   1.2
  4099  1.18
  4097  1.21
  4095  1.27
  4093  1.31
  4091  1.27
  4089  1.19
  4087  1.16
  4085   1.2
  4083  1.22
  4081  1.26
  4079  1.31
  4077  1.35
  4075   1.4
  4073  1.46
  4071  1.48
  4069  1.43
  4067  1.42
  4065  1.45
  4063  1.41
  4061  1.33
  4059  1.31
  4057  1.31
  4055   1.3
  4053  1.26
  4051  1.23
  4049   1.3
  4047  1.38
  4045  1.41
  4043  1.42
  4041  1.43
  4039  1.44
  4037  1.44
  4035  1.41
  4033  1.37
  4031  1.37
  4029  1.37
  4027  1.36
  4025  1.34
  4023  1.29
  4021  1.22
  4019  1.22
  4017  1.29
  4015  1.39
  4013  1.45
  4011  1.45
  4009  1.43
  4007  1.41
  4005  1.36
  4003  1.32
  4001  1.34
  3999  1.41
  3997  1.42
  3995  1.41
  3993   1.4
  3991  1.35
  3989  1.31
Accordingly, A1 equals 2.4 angstrom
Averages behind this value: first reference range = 1.37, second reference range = 1.31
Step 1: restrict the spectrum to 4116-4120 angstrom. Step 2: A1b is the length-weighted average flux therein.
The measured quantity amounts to 1.17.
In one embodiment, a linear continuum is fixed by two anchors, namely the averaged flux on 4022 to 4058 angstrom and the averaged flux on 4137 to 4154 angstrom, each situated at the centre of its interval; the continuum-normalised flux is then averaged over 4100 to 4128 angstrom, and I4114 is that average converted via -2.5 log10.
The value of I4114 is 0.11 mag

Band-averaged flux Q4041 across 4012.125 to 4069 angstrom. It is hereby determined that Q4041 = 1.36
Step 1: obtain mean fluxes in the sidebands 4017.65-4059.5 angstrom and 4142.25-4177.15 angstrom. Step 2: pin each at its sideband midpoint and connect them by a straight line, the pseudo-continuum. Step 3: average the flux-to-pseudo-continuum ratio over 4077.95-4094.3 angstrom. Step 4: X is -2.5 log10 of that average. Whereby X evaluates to 0.07 mag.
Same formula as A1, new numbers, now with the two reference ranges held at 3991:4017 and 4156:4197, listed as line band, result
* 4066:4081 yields -0.46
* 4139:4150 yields -0.27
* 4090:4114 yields 2.13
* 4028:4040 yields -0.20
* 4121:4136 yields 0.51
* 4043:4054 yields 0.35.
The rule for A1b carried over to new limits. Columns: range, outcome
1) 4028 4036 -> 1.38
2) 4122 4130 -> 1.3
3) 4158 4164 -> 1.34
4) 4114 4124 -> 1.2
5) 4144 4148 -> 1.33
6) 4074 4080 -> 1.35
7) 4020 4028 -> 1.3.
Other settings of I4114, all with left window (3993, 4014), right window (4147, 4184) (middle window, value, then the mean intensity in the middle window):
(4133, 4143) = -0.02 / 1.34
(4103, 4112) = 0.12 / 1.2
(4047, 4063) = 0.05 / 1.3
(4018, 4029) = 0.08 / 1.29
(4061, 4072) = -0.05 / 1.43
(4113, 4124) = 0.11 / 1.2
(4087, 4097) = 0.09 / 1.24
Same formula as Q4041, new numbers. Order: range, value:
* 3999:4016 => 1.39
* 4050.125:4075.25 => 1.37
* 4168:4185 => 1.28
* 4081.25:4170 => 1.27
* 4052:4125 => 1.28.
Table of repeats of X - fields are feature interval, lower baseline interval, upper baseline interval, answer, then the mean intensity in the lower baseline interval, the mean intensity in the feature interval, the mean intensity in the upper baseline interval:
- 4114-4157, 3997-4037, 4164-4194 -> 0.01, 1.36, 1.29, 1.28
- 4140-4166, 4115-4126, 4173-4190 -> -0.07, 1.22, 1.33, 1.27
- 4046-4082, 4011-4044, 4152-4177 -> 0.00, 1.37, 1.35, 1.31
